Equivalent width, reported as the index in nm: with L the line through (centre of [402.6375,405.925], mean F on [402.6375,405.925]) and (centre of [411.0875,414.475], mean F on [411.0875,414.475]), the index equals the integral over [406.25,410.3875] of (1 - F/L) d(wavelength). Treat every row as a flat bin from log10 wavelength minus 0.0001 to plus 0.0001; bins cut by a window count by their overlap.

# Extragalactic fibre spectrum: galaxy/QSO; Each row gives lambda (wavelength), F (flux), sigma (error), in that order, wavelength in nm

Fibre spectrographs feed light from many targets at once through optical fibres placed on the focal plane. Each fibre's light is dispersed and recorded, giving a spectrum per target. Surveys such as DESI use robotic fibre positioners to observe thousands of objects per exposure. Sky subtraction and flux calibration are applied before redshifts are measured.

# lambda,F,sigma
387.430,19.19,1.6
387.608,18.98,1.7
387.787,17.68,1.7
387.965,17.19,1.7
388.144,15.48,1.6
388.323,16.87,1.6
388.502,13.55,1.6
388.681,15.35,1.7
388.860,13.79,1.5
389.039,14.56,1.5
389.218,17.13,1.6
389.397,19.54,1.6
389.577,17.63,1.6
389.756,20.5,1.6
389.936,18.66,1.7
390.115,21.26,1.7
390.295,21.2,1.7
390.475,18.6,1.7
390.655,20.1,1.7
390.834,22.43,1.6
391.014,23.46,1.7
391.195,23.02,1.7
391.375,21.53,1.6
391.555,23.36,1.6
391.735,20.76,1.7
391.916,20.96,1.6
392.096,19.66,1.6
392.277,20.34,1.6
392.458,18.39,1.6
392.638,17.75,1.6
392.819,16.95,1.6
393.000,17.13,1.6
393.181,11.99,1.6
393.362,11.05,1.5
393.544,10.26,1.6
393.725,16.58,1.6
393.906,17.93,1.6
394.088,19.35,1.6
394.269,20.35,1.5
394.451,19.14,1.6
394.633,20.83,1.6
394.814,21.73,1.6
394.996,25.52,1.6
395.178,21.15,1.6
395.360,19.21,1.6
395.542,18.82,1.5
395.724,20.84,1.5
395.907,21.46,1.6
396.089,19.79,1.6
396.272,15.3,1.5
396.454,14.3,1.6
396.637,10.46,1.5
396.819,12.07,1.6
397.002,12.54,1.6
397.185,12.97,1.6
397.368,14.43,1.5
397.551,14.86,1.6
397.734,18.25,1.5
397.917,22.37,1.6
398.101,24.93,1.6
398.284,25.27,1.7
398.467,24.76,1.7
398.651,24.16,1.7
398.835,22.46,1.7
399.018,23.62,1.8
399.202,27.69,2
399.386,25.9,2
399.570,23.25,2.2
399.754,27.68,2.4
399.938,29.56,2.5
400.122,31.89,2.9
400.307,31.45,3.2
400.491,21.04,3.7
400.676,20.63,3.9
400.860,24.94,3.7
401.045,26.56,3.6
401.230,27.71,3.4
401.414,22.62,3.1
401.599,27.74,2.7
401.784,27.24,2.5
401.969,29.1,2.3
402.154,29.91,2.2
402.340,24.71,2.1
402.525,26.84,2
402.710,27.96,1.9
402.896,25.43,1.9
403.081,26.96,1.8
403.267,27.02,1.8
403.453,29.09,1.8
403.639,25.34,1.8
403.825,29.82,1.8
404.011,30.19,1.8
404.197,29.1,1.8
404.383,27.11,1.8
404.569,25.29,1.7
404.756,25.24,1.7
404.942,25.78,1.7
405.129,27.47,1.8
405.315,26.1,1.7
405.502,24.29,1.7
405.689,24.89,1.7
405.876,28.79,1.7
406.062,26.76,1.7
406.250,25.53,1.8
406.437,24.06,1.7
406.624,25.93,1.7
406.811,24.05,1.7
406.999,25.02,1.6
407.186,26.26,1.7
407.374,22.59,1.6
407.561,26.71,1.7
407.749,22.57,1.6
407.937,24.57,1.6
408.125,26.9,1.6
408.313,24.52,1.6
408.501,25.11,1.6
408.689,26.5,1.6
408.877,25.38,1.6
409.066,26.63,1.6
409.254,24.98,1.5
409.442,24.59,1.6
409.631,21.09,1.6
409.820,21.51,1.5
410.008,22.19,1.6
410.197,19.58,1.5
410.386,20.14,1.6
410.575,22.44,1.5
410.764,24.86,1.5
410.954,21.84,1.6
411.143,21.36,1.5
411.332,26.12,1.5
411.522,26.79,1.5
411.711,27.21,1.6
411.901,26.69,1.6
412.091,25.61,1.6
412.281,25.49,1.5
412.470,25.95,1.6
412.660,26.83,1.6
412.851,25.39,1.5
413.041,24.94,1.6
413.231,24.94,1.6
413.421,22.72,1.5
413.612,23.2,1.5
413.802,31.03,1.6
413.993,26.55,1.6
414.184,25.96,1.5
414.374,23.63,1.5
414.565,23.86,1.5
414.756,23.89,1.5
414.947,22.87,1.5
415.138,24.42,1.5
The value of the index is 0.327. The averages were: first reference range 27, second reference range 25.6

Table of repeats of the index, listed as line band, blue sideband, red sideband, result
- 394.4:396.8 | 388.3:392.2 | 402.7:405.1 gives 0.37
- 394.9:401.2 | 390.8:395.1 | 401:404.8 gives 0.50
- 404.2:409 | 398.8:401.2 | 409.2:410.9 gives -0.41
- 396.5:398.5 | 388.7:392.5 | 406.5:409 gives 0.43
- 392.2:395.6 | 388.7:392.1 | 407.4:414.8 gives 0.42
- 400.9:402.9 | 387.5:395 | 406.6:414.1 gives -0.46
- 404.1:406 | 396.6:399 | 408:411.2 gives -0.41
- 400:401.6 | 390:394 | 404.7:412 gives -0.30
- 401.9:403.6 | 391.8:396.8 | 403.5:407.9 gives -0.24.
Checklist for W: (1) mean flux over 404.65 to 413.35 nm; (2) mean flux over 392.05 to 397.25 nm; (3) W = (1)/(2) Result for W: 1.43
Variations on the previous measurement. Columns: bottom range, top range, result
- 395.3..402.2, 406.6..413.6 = 1.10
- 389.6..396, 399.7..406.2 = 1.38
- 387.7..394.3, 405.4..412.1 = 1.35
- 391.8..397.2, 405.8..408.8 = 1.44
